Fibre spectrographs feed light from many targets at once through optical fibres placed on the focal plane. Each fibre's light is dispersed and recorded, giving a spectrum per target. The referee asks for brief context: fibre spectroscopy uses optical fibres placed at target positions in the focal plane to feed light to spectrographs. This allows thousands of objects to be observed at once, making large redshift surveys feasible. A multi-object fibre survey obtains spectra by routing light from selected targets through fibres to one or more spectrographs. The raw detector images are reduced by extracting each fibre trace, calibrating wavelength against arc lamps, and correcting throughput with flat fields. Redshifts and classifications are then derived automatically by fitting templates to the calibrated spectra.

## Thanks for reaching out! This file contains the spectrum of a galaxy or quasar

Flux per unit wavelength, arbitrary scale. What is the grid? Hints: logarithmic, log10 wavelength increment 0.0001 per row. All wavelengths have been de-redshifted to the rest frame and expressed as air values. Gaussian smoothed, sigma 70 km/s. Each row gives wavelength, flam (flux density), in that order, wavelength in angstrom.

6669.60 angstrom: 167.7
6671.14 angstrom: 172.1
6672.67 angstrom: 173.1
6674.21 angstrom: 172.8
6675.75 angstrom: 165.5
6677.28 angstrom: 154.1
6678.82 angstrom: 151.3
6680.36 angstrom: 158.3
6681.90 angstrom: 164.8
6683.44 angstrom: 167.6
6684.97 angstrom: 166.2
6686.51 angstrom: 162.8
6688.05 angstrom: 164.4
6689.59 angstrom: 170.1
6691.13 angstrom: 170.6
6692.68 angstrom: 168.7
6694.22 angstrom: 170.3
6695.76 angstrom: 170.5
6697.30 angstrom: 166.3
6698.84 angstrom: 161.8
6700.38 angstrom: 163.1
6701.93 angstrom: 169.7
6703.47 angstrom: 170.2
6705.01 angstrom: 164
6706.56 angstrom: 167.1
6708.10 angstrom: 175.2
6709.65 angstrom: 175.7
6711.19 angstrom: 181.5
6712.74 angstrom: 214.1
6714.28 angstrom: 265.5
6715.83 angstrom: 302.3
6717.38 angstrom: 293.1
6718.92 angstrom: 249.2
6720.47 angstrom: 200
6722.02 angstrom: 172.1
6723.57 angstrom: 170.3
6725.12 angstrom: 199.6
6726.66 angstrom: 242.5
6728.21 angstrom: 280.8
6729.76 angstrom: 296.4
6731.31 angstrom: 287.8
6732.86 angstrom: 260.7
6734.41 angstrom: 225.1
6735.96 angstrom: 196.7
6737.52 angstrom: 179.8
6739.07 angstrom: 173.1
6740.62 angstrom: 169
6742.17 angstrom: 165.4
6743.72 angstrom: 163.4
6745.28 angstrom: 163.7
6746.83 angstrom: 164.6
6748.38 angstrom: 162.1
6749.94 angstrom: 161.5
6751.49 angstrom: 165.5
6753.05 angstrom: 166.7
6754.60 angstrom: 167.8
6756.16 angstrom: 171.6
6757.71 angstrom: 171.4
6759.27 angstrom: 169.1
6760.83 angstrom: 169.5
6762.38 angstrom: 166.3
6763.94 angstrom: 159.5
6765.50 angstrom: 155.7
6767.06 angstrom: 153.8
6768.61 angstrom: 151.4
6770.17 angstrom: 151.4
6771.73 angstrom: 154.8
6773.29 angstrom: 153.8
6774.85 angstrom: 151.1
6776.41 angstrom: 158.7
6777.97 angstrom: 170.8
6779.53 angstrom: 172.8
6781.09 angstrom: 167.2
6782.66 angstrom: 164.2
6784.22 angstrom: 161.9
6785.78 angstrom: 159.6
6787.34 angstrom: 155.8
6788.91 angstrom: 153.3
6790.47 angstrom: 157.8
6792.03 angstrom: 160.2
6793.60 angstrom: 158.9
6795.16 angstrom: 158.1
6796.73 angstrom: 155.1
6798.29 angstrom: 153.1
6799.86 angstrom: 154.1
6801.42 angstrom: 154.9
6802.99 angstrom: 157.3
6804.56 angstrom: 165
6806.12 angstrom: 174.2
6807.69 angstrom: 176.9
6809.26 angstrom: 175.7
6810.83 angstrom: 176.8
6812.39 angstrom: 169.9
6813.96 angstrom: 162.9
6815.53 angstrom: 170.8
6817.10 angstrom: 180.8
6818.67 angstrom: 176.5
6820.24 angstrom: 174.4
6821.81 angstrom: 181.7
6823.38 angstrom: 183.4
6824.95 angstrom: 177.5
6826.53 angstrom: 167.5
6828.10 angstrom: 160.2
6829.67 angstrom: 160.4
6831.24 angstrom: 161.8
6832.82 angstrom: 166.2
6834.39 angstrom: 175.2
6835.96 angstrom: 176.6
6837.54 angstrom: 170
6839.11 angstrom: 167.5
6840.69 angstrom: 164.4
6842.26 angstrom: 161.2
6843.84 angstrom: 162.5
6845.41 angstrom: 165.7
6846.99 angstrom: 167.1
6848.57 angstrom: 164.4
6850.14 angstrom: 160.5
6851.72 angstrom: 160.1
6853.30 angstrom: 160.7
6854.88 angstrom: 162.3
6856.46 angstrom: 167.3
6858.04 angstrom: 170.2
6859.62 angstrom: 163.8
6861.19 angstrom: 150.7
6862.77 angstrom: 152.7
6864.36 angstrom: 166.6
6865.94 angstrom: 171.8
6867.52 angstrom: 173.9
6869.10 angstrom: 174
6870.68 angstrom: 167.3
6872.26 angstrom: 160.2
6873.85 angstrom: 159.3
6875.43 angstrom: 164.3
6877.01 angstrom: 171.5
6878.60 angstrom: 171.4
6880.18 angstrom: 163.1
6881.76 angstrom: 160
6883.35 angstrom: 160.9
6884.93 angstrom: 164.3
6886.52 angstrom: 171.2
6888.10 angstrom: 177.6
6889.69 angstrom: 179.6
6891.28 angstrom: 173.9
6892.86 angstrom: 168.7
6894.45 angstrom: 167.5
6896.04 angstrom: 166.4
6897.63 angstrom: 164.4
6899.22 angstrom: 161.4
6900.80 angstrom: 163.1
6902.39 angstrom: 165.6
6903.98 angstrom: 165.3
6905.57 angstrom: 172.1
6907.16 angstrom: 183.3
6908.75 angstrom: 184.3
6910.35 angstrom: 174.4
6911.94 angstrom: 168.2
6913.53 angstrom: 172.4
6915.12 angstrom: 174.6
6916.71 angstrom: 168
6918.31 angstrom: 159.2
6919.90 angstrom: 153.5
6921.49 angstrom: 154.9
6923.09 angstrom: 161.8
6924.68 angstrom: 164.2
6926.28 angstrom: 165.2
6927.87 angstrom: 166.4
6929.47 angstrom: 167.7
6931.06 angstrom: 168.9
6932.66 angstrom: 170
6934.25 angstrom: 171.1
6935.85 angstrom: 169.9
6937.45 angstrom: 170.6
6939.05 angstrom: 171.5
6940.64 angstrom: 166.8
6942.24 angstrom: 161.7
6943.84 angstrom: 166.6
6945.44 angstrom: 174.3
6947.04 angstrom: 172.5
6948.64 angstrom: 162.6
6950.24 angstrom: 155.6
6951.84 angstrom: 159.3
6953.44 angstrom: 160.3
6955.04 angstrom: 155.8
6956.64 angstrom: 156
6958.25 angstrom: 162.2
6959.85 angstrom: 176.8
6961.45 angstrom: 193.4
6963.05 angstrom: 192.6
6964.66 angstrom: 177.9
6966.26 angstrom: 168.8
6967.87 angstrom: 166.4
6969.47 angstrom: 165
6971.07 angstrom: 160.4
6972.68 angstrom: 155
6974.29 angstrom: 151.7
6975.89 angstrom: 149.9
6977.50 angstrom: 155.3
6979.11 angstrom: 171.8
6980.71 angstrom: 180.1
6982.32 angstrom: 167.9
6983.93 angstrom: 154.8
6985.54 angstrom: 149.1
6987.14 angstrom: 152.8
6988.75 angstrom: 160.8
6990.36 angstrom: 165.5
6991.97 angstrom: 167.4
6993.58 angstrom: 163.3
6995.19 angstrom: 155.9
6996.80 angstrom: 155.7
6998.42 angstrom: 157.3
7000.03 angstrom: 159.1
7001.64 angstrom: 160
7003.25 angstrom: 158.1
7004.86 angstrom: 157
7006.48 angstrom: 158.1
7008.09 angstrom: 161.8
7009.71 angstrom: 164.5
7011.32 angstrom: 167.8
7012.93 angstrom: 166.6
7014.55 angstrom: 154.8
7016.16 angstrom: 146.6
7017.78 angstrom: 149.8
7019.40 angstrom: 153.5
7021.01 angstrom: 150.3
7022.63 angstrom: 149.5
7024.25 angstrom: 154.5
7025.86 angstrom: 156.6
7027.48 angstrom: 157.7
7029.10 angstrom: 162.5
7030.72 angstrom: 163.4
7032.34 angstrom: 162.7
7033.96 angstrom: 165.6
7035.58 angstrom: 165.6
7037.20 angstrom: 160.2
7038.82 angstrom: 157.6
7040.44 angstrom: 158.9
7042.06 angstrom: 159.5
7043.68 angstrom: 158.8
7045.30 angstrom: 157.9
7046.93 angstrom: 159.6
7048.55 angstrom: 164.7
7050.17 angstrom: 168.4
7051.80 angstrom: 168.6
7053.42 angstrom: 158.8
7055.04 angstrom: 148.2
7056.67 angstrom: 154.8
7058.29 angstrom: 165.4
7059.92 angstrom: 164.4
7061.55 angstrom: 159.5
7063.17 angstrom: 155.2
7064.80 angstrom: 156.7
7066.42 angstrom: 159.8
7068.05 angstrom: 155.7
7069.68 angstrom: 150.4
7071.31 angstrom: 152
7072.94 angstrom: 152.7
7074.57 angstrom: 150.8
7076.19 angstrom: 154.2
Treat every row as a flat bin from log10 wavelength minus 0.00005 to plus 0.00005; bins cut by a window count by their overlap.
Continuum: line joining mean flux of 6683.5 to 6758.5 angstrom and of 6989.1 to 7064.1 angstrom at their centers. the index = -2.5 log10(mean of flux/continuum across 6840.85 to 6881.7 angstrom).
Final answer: 0.08 mag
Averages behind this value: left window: 192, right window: 159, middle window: 164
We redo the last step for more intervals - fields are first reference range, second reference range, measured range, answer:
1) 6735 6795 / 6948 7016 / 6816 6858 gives -0.03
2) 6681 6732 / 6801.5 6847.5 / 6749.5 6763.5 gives 0.11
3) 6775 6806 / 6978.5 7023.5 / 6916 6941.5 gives -0.04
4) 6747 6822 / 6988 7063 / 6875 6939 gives -0.04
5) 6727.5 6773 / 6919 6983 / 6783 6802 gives 0.14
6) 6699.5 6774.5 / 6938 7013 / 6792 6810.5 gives 0.13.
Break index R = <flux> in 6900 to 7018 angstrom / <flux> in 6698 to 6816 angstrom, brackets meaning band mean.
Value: 0.91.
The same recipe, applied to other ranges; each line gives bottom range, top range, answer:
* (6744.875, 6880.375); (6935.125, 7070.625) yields 0.98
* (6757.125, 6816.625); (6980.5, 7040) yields 0.98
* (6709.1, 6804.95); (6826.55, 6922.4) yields 0.91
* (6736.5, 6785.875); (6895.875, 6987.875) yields 1.01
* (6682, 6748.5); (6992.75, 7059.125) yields 0.81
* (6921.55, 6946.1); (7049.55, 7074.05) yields 0.94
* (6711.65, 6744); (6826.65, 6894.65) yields 0.74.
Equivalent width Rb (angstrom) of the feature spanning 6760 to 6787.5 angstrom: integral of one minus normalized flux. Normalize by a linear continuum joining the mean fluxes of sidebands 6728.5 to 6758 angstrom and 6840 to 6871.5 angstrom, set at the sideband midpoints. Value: 3.6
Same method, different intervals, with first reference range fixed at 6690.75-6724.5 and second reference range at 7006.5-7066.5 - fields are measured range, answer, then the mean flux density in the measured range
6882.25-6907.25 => 0.75 angstrom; 169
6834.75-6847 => 0.83 angstrom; 167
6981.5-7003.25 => 0.61 angstrom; 159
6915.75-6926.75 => 0.64 angstrom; 161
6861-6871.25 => 0.62 angstrom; 166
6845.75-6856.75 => 0.93 angstrom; 163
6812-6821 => 0.45 angstrom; 173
